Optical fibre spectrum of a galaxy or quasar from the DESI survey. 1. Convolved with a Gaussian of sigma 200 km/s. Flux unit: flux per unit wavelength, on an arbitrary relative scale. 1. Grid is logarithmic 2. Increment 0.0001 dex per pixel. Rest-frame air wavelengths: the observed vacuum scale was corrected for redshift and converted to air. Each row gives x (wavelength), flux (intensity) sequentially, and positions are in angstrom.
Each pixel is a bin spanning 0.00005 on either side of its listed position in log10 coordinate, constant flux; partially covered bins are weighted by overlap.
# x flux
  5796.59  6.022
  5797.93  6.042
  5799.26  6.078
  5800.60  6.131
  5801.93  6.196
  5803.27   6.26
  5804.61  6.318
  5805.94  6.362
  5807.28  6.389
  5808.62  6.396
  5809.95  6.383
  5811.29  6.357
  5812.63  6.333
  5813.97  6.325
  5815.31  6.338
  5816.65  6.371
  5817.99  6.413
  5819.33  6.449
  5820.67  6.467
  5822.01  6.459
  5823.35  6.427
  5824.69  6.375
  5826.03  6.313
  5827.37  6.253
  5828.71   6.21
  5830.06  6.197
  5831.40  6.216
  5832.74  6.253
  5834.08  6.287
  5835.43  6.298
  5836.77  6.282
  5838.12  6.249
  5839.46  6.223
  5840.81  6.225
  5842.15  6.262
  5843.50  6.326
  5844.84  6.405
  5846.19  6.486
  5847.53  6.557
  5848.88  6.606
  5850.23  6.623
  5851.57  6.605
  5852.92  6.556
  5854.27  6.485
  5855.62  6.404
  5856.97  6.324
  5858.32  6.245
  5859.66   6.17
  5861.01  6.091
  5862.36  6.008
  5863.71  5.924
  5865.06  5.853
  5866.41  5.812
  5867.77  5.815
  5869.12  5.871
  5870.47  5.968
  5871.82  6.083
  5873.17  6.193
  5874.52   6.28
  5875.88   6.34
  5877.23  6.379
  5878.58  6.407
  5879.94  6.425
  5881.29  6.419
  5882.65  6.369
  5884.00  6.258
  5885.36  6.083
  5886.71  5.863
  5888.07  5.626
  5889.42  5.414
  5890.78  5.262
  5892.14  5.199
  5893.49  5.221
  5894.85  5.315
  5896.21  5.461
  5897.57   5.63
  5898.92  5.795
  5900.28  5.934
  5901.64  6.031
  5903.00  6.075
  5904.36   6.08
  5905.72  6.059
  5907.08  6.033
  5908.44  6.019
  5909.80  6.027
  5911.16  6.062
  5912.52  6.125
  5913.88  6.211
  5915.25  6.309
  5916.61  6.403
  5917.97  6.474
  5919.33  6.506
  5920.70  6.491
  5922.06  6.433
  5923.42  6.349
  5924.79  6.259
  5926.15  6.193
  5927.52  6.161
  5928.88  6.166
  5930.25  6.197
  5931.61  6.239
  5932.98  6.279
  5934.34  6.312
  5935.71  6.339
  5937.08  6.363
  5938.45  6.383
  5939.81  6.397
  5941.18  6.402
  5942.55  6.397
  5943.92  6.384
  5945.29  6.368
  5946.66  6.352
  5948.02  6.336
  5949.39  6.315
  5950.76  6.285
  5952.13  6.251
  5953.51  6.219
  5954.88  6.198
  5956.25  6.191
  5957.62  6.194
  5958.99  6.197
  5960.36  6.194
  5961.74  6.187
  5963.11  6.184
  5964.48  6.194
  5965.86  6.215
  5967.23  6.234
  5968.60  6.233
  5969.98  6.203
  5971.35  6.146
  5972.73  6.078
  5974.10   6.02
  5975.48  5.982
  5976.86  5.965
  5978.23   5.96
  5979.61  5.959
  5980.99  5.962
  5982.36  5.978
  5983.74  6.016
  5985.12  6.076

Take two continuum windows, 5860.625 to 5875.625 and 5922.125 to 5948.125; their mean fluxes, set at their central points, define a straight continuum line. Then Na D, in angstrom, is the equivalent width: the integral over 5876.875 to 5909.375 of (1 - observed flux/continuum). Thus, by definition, 1.2 angstrom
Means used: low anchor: 6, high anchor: 6.31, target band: 5.89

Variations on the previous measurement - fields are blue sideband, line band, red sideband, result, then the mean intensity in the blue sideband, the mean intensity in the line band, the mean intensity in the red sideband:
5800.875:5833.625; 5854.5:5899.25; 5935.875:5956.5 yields 2.6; 6.33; 5.96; 6.32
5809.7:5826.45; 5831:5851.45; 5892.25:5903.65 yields -0.6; 6.38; 6.36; 5.66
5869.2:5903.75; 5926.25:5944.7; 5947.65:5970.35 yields -0.5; 5.92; 6.3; 6.22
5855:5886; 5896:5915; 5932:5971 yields 0.7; 6.16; 5.99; 6.28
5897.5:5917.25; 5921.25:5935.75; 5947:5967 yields -0.3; 6.07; 6.27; 6.23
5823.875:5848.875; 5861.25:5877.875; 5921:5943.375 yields 0.7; 6.31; 6.04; 6.31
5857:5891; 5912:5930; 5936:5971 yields -0.4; 6.06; 6.31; 6.27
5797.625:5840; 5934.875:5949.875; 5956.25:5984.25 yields -0.5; 6.3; 6.37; 6.11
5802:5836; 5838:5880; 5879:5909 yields -1.2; 6.33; 6.25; 5.85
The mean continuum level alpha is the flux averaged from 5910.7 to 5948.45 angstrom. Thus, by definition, 6.32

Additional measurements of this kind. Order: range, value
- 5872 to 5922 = 6.03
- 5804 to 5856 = 6.37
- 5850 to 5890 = 6.16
